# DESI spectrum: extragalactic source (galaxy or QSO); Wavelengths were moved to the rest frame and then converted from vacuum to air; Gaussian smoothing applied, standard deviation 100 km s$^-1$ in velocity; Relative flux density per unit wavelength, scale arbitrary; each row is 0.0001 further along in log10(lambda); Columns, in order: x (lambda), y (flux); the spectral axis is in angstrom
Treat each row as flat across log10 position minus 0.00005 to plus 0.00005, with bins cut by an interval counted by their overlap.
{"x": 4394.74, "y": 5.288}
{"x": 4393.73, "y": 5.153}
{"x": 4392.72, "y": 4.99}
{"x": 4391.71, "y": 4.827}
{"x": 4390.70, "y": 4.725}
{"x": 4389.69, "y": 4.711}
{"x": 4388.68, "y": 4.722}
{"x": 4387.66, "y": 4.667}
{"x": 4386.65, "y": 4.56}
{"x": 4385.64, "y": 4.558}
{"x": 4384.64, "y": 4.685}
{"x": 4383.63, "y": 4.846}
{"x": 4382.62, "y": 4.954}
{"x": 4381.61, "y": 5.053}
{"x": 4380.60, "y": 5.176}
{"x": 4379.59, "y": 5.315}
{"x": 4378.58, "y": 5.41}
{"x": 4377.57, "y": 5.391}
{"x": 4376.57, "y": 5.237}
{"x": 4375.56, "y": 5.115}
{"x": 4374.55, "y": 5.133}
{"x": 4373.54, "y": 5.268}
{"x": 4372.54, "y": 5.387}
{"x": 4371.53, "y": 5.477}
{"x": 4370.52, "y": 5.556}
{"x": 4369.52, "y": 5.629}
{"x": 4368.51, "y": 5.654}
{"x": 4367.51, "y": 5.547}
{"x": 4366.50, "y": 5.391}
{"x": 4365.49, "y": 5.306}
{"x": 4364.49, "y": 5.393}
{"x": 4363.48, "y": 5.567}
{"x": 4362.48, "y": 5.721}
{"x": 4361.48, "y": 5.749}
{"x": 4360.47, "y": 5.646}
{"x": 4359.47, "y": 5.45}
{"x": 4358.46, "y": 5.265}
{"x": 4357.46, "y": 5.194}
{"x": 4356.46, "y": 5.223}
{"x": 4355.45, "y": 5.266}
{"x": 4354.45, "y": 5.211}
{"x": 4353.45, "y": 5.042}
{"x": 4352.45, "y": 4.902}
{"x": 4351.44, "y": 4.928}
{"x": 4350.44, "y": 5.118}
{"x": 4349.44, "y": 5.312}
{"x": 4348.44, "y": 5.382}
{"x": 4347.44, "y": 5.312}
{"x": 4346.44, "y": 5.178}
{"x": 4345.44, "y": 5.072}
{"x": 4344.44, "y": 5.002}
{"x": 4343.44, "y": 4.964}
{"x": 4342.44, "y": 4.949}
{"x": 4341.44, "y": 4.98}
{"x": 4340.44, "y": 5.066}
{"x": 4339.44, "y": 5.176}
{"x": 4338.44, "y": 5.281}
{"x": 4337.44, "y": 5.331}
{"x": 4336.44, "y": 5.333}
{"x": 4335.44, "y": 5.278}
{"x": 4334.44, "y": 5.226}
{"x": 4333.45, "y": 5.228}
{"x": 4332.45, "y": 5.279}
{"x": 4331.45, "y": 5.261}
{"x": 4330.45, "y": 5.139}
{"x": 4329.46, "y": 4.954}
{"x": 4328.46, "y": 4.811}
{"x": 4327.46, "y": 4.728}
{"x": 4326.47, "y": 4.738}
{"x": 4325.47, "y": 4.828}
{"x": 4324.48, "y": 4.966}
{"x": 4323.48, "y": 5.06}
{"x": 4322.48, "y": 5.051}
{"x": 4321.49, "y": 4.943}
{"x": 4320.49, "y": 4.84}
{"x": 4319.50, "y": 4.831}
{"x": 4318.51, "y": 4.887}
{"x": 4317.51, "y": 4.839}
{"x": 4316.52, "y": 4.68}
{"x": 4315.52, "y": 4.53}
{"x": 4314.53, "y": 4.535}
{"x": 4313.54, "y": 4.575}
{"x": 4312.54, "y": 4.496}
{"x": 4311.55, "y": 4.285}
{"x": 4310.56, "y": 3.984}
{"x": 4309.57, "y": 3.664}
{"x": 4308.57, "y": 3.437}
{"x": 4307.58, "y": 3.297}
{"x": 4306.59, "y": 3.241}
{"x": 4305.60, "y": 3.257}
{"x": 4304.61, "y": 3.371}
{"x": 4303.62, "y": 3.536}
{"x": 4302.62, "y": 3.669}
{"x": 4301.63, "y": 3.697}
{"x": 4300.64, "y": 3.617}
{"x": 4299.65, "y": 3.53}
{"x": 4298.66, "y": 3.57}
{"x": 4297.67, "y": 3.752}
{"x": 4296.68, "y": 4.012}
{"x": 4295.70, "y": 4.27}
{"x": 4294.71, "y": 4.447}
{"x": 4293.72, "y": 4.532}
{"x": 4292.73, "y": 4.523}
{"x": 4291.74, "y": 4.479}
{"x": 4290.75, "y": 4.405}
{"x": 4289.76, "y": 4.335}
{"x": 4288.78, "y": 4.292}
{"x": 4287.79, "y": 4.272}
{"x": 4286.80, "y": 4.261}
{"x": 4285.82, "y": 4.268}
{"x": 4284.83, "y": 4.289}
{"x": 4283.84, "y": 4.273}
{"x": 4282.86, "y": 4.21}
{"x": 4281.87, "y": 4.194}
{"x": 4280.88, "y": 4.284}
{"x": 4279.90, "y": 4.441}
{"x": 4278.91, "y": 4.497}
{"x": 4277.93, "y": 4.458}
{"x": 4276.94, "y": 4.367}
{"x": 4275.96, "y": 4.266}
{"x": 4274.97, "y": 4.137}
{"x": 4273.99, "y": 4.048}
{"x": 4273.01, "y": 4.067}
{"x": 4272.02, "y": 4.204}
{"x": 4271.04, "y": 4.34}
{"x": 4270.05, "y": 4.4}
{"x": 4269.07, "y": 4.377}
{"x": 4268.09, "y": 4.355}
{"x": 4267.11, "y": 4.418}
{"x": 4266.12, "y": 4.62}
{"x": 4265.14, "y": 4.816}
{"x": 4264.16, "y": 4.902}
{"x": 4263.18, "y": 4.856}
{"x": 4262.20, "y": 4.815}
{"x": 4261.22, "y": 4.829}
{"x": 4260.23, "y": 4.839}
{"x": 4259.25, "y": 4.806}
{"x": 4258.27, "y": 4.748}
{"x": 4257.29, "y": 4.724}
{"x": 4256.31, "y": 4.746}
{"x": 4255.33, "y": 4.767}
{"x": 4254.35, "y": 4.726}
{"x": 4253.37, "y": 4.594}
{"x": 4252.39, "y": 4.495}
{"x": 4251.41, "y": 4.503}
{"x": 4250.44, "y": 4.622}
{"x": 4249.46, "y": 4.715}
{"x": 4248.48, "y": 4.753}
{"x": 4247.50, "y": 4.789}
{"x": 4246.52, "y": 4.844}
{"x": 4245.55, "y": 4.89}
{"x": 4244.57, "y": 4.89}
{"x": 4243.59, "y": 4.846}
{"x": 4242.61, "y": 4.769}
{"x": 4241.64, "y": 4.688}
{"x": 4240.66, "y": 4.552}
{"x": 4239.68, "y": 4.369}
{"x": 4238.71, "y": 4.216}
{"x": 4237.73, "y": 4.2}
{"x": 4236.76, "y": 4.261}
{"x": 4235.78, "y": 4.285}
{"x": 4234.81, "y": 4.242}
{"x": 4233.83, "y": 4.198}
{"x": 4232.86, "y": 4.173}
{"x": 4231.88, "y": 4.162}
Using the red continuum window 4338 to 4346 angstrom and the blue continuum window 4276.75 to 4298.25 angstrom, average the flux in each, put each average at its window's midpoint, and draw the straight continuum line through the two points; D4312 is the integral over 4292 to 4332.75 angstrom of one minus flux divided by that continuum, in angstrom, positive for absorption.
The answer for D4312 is 2.9 angstrom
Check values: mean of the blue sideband 4.31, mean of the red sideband 5.06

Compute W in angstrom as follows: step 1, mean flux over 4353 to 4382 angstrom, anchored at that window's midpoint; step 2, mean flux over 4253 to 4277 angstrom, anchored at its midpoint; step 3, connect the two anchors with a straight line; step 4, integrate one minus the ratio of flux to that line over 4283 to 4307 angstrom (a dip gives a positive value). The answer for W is 3.9 angstrom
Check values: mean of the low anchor 4.55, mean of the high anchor 5.37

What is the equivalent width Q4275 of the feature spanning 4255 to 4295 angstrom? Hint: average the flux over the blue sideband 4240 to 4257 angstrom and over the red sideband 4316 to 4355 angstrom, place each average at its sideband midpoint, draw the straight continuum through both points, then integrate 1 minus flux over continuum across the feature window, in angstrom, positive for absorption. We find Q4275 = 3.0 angstrom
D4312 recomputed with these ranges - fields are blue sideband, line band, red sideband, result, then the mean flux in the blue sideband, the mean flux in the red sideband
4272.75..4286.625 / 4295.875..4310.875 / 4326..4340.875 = 3.4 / 4.28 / 5.12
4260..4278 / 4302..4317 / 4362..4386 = 2.8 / 4.47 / 5.29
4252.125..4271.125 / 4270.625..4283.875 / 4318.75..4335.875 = 1.3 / 4.67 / 5.01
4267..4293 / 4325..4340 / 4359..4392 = -0.9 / 4.31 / 5.21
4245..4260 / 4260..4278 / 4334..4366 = 1.2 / 4.72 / 5.24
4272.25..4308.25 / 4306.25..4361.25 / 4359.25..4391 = -2.9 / 4.06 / 5.22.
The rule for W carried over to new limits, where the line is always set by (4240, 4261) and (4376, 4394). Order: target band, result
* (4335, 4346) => -0.59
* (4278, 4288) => 0.99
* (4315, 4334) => -0.32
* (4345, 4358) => -0.74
